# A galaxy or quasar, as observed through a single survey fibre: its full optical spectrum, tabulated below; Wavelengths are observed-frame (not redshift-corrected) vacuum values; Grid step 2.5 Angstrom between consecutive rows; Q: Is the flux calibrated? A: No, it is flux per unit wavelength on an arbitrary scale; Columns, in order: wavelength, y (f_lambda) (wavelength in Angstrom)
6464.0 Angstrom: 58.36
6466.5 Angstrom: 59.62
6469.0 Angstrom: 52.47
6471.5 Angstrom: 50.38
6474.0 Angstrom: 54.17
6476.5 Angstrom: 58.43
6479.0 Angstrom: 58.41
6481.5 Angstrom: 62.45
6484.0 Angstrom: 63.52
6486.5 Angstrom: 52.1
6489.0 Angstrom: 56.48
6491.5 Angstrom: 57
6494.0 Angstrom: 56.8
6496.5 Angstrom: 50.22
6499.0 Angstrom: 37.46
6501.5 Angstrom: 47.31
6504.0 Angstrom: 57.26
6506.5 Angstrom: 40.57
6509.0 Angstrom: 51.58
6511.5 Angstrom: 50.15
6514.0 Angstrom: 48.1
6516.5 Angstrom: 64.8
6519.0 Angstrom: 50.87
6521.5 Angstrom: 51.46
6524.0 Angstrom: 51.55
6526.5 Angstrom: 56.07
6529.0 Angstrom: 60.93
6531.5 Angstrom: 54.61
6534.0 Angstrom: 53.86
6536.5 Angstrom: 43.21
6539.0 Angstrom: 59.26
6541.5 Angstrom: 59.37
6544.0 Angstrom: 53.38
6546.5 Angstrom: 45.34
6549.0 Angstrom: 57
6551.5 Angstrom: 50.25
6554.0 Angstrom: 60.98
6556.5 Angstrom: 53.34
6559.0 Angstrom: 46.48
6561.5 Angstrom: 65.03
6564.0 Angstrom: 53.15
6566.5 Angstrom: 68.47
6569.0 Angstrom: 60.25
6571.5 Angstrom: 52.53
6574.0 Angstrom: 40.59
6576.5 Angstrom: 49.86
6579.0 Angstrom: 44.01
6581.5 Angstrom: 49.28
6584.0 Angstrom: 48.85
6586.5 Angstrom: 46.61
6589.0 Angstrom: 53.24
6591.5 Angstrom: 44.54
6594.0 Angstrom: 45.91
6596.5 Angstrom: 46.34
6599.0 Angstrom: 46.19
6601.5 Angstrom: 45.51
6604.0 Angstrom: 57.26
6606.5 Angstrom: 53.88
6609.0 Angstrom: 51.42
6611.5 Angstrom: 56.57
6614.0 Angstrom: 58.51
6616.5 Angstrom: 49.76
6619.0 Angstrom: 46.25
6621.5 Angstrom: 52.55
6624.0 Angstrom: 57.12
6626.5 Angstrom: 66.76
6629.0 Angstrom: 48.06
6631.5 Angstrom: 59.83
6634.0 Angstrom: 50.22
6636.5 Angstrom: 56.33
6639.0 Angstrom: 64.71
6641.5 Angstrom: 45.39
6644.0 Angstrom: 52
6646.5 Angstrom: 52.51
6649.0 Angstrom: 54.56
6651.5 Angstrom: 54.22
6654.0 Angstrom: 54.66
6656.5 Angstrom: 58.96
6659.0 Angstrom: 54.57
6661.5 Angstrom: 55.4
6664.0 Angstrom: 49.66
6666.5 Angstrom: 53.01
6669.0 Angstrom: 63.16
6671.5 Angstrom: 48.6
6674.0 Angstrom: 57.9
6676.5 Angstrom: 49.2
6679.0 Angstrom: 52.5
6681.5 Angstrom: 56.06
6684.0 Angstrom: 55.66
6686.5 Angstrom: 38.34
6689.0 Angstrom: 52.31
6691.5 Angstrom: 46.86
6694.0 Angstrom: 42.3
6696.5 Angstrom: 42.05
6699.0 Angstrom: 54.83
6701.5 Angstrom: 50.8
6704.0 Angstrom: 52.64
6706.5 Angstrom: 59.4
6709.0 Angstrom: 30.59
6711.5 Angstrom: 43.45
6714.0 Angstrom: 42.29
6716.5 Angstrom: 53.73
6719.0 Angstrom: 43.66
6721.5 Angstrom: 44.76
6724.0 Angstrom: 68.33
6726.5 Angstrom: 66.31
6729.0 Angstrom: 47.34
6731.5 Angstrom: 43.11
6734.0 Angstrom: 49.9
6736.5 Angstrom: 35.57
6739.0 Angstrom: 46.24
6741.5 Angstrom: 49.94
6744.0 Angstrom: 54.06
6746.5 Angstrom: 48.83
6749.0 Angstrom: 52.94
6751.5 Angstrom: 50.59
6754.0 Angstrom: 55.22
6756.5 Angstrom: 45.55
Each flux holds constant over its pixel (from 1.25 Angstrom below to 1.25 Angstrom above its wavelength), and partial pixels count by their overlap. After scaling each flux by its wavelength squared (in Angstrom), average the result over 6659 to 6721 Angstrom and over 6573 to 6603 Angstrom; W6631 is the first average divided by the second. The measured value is 1.10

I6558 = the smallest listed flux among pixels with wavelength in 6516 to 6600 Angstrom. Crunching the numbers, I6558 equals 40.59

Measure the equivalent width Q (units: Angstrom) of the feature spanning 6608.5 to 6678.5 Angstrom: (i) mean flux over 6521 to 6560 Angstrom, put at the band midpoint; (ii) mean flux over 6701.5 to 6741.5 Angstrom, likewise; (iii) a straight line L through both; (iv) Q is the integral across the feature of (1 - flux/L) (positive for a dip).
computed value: -4.9 Angstrom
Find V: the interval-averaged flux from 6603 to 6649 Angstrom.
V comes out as 54.4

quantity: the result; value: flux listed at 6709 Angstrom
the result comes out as 30.59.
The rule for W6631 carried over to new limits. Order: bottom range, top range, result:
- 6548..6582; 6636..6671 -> 1.05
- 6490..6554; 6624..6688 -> 1.07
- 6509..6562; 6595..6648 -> 1.01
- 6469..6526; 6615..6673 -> 1.07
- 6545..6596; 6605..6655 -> 1.07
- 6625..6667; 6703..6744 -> 0.91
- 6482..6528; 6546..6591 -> 1.02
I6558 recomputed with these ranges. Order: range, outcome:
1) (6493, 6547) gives 37.46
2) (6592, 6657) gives 45.39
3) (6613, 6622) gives 46.25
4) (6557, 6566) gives 46.48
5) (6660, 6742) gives 30.59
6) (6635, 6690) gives 38.34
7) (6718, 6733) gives 43.11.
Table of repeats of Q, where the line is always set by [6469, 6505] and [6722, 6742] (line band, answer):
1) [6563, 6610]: 2.2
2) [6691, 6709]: 0.9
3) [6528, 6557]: -0.4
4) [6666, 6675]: -0.7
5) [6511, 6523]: 0.1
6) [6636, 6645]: -0.4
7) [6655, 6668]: -0.7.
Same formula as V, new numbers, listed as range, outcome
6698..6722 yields 47.6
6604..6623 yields 53.1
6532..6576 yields 54.2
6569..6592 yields 48.5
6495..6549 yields 51.9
